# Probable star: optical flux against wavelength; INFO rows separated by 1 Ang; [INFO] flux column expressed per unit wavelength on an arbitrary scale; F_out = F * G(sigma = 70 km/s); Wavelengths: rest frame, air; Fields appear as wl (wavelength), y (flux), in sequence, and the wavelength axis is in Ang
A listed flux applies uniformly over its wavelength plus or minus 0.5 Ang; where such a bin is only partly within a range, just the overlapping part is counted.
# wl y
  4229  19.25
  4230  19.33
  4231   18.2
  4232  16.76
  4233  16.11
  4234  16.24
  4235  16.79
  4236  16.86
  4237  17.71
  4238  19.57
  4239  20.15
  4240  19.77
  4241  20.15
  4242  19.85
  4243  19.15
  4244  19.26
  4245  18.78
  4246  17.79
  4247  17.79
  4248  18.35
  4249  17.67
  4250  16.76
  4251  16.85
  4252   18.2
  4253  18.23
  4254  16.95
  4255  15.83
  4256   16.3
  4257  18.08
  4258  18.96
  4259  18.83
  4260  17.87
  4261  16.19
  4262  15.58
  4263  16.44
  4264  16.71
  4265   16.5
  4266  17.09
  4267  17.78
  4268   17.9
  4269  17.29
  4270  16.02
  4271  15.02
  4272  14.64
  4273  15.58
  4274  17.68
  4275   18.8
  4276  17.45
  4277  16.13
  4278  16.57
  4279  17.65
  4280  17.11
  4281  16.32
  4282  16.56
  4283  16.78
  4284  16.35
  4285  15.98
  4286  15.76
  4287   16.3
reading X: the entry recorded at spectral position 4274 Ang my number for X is 17.68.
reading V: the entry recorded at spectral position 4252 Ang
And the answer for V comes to 18.2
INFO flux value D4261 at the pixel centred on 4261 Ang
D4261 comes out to 16.19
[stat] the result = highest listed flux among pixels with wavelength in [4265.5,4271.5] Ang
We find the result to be 17.9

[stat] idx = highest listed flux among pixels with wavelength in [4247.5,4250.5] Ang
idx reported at 18.35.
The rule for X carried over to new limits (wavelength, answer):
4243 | 19.15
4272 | 14.64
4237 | 17.71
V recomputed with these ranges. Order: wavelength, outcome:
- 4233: 16.11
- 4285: 15.98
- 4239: 20.15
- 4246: 17.79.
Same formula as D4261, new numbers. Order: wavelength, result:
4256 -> 16.3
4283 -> 16.78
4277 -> 16.13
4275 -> 18.8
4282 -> 16.56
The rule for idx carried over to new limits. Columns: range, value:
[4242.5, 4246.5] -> 19.26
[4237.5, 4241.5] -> 20.15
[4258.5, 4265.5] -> 18.83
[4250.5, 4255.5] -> 18.23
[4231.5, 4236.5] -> 16.86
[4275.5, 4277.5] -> 17.45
